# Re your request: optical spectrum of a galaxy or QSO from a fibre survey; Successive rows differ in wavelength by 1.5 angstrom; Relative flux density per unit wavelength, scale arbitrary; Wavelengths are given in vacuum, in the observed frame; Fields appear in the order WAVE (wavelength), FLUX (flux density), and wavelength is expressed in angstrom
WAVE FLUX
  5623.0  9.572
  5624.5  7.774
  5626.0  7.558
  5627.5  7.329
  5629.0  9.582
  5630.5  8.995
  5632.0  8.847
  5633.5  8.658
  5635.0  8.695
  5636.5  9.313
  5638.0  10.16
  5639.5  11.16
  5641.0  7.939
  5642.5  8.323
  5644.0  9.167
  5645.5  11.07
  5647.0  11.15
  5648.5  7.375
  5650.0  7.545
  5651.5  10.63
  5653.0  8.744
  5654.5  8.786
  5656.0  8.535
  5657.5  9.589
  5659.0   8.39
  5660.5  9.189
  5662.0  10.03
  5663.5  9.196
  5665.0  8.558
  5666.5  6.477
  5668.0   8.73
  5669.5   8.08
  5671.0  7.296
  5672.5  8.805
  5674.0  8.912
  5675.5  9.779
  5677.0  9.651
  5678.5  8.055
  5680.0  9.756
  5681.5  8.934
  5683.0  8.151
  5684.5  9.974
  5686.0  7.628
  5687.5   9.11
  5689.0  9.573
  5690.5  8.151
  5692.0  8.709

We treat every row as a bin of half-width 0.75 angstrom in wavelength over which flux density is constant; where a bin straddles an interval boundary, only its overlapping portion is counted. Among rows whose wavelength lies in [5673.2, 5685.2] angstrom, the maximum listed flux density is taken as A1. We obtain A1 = 9.974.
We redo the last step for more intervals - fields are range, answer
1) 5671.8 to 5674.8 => 8.912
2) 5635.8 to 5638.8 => 10.16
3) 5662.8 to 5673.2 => 9.196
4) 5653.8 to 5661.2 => 9.589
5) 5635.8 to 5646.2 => 11.16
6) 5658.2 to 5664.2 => 10.03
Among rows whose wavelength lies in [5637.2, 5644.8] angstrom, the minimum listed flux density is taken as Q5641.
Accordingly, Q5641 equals 7.939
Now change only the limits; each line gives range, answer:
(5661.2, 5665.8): 8.558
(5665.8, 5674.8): 6.477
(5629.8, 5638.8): 8.658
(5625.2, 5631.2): 7.329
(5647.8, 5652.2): 7.375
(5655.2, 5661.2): 8.39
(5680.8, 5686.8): 7.628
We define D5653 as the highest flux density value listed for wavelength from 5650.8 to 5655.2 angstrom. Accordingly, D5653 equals 10.63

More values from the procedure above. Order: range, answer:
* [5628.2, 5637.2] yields 9.582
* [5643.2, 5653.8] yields 11.15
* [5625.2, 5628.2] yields 7.558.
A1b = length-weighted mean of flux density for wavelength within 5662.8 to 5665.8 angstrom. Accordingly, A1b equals 8.83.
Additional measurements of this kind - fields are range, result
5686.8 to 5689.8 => 9.33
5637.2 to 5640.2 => 10.6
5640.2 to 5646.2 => 9.13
